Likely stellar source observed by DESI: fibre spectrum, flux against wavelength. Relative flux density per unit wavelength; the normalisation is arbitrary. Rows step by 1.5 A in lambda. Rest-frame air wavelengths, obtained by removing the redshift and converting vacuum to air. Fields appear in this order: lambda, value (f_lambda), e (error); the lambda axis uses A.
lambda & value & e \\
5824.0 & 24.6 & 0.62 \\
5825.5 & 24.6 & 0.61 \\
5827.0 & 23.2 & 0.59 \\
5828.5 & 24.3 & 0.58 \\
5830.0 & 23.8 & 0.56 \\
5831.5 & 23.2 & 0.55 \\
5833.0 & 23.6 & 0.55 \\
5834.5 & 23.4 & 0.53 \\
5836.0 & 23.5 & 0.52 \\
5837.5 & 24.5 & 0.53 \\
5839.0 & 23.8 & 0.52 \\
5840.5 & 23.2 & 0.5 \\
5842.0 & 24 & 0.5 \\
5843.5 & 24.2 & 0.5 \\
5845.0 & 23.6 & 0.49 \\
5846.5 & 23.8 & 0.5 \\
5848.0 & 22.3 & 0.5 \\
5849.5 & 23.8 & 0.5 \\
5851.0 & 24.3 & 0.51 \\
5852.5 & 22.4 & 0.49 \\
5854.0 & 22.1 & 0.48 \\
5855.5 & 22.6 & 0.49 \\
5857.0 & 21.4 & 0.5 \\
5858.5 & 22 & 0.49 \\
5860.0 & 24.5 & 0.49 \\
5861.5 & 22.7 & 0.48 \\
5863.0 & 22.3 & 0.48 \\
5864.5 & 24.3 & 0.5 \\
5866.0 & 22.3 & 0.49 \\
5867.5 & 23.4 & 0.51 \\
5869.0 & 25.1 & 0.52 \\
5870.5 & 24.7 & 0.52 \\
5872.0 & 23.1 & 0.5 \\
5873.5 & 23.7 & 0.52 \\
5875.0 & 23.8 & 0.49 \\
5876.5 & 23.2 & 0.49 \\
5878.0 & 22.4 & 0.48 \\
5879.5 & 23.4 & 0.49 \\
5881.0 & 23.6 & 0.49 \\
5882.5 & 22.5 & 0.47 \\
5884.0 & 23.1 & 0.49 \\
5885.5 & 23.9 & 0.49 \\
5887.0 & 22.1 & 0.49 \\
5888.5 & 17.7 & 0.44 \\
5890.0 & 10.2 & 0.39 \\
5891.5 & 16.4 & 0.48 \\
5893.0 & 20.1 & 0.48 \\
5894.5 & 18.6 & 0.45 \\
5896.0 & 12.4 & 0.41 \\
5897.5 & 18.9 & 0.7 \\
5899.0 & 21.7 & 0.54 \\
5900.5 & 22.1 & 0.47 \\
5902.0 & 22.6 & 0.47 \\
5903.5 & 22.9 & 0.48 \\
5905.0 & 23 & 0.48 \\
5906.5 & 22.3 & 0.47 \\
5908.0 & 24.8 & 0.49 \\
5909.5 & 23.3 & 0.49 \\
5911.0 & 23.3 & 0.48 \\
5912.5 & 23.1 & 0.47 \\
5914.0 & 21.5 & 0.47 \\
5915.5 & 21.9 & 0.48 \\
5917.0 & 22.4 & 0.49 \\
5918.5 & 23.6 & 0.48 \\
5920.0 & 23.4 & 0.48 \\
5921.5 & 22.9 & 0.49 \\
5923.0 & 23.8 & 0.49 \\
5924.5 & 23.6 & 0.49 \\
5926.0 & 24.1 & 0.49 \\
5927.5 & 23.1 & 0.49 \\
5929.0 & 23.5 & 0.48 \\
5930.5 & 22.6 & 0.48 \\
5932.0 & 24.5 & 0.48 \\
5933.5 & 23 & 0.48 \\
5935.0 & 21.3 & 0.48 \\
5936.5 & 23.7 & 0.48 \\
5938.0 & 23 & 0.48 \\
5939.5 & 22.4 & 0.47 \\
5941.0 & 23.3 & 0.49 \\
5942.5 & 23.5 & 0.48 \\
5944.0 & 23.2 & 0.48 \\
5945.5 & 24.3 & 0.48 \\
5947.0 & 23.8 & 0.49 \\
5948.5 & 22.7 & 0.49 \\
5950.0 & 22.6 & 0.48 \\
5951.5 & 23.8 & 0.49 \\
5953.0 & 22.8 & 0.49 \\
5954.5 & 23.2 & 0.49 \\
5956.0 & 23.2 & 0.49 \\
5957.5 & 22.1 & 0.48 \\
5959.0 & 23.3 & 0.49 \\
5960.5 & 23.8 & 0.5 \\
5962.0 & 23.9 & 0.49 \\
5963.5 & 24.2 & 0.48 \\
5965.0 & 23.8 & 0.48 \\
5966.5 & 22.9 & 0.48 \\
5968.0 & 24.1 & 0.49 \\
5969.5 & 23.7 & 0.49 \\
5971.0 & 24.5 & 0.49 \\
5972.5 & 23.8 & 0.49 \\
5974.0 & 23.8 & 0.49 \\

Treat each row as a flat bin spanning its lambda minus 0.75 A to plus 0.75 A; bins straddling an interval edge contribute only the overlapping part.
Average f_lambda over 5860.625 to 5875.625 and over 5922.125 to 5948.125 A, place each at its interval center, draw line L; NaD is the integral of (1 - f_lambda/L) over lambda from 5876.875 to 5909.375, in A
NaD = 3.7 A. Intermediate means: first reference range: 23.5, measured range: 20.8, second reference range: 23.3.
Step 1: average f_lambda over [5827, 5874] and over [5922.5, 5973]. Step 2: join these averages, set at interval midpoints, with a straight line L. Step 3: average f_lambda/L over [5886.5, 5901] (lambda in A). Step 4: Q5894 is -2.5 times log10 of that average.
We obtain 0.29 mag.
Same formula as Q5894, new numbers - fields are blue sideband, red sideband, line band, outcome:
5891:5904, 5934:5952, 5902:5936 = -0.09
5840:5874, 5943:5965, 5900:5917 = 0.03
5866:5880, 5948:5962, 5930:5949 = 0.00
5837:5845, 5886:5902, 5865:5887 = -0.16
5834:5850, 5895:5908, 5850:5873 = -0.02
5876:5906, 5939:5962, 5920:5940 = -0.04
